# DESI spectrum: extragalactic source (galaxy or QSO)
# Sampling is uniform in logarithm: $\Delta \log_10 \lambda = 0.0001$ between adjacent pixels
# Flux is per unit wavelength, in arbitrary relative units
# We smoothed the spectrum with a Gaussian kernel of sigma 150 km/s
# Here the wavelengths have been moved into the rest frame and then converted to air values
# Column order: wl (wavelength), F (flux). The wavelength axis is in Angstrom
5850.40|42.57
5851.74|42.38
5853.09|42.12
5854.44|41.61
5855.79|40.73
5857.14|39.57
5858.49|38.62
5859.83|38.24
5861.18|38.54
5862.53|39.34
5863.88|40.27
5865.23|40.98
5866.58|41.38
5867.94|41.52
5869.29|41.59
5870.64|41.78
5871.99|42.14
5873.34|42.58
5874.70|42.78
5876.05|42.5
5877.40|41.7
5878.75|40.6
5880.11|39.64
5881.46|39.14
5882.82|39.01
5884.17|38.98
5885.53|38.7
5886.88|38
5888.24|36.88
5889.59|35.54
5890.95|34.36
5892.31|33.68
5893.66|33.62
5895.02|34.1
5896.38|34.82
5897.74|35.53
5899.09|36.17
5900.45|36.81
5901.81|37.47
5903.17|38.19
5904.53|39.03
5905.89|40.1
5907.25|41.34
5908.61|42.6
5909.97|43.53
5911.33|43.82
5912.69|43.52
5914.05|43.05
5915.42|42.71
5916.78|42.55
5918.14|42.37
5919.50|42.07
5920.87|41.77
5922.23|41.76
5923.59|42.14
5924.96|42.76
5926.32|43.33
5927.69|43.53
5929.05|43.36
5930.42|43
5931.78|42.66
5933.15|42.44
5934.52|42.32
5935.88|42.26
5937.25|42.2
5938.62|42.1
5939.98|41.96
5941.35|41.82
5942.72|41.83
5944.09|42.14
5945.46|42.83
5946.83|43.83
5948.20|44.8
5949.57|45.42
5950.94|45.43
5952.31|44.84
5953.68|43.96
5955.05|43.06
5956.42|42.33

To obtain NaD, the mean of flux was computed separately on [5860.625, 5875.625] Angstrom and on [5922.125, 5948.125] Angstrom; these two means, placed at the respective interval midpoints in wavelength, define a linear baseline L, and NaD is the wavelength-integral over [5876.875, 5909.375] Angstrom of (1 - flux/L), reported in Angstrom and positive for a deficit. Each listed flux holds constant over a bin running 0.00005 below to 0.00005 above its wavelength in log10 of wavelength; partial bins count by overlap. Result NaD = 3.1 Angstrom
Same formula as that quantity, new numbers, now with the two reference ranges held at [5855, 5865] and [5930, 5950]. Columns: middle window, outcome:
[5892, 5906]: 1.64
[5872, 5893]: 0.69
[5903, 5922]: -0.18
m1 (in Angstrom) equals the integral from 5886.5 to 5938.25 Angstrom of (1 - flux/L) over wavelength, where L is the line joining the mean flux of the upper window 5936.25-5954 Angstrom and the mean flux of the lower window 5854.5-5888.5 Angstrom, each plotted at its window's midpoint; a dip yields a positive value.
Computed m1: 2.22 Angstrom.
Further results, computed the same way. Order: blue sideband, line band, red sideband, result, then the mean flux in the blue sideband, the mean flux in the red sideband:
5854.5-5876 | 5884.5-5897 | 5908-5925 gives 1.8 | 40.7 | 42.7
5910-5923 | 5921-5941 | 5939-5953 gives 0.3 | 42.7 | 43.5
